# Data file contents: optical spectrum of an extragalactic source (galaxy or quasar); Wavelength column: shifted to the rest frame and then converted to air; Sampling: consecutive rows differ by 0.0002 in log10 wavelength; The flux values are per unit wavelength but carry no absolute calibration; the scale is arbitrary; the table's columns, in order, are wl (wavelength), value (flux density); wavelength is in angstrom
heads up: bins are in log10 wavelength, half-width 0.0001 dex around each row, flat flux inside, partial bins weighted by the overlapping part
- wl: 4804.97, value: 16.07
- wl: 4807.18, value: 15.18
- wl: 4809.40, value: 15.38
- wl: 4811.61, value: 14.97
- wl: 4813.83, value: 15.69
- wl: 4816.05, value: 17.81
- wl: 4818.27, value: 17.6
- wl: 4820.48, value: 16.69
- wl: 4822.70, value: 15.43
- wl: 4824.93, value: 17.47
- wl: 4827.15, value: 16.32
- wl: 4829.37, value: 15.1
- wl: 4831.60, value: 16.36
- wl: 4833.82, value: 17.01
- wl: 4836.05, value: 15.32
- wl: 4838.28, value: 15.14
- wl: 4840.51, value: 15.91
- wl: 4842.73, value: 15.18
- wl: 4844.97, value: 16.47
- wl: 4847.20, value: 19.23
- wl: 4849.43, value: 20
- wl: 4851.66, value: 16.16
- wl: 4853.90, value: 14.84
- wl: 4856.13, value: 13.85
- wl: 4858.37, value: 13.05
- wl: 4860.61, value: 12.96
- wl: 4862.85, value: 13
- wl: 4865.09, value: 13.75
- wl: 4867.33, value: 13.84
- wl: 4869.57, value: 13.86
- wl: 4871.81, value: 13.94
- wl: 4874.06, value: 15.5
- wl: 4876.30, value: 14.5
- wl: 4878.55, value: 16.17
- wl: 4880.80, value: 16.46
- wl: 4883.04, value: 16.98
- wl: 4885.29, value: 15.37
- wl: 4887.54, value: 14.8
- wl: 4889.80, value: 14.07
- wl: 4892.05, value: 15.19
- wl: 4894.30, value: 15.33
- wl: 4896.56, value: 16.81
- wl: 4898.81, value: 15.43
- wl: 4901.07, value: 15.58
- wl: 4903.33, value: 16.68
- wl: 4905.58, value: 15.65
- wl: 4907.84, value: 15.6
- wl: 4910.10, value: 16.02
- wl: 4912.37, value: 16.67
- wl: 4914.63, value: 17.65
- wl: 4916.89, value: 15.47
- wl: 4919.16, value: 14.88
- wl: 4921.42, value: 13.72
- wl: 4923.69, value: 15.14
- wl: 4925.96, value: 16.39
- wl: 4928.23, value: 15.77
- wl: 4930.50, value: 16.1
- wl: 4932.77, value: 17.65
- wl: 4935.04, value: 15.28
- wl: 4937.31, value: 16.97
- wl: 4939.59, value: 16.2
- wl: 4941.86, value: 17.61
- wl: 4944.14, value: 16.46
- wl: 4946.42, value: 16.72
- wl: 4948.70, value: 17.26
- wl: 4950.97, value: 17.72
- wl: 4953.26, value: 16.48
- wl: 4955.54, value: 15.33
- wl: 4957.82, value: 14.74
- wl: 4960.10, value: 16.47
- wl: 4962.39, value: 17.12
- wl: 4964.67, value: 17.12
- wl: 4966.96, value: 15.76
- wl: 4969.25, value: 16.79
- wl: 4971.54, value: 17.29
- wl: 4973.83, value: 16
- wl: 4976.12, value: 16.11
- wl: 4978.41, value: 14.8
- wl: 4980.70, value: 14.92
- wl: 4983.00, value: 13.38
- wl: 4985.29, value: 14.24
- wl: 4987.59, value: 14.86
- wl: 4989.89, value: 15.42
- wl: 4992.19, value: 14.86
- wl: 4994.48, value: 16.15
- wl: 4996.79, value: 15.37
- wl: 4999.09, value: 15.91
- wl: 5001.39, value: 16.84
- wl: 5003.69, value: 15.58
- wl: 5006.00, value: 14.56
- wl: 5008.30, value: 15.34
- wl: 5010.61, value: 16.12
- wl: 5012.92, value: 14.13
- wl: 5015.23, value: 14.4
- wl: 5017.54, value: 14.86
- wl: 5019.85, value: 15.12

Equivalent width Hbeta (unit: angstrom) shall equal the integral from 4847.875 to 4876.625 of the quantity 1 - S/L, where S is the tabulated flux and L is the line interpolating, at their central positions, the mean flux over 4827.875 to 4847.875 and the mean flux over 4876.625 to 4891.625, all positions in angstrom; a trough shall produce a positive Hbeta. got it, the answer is 2.2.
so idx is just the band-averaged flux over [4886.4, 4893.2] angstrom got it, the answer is 14.7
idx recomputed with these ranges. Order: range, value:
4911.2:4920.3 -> 16.2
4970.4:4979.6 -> 16.1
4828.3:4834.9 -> 16.2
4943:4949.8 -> 16.8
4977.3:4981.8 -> 14.9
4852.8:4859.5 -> 13.9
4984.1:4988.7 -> 14.5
